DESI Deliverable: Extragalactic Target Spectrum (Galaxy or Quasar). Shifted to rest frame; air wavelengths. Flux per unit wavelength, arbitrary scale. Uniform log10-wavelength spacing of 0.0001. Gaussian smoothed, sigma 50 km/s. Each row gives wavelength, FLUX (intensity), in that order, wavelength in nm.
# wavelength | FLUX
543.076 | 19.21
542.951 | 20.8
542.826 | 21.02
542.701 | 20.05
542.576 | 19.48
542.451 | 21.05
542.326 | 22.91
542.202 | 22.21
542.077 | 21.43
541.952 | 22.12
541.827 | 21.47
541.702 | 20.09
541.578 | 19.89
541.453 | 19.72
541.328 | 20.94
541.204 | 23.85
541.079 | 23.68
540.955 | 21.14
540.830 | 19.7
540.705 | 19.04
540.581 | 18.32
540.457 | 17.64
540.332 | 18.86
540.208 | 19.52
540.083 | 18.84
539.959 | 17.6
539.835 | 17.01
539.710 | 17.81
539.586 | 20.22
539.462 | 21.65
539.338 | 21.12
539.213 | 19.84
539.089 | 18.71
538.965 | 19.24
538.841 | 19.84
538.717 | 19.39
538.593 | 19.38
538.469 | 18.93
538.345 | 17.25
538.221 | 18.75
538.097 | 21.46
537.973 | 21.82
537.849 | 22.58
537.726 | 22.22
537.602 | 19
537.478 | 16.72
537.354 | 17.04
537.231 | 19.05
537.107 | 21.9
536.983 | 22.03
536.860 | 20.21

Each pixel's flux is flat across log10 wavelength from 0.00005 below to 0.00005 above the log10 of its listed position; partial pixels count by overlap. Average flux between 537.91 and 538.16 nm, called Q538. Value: 21.6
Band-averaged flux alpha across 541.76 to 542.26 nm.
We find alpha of 21.8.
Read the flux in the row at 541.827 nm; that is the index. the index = 21.47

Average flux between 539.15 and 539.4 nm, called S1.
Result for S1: 20.4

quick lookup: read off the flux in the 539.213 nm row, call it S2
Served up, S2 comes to 19.84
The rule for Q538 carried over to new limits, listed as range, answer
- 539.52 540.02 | 18.2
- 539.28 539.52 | 21.4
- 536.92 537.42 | 20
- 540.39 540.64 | 18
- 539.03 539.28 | 19.3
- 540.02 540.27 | 19.2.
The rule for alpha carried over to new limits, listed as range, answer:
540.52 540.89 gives 19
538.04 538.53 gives 19.1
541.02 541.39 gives 22.8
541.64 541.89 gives 20.8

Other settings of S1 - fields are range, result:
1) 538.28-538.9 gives 19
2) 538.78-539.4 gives 19.7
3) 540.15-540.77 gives 18.7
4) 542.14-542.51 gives 22.1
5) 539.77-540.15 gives 17.8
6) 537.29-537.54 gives 16.9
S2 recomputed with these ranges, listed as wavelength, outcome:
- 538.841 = 19.84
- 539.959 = 17.6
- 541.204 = 23.85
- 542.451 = 21.05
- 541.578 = 19.89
